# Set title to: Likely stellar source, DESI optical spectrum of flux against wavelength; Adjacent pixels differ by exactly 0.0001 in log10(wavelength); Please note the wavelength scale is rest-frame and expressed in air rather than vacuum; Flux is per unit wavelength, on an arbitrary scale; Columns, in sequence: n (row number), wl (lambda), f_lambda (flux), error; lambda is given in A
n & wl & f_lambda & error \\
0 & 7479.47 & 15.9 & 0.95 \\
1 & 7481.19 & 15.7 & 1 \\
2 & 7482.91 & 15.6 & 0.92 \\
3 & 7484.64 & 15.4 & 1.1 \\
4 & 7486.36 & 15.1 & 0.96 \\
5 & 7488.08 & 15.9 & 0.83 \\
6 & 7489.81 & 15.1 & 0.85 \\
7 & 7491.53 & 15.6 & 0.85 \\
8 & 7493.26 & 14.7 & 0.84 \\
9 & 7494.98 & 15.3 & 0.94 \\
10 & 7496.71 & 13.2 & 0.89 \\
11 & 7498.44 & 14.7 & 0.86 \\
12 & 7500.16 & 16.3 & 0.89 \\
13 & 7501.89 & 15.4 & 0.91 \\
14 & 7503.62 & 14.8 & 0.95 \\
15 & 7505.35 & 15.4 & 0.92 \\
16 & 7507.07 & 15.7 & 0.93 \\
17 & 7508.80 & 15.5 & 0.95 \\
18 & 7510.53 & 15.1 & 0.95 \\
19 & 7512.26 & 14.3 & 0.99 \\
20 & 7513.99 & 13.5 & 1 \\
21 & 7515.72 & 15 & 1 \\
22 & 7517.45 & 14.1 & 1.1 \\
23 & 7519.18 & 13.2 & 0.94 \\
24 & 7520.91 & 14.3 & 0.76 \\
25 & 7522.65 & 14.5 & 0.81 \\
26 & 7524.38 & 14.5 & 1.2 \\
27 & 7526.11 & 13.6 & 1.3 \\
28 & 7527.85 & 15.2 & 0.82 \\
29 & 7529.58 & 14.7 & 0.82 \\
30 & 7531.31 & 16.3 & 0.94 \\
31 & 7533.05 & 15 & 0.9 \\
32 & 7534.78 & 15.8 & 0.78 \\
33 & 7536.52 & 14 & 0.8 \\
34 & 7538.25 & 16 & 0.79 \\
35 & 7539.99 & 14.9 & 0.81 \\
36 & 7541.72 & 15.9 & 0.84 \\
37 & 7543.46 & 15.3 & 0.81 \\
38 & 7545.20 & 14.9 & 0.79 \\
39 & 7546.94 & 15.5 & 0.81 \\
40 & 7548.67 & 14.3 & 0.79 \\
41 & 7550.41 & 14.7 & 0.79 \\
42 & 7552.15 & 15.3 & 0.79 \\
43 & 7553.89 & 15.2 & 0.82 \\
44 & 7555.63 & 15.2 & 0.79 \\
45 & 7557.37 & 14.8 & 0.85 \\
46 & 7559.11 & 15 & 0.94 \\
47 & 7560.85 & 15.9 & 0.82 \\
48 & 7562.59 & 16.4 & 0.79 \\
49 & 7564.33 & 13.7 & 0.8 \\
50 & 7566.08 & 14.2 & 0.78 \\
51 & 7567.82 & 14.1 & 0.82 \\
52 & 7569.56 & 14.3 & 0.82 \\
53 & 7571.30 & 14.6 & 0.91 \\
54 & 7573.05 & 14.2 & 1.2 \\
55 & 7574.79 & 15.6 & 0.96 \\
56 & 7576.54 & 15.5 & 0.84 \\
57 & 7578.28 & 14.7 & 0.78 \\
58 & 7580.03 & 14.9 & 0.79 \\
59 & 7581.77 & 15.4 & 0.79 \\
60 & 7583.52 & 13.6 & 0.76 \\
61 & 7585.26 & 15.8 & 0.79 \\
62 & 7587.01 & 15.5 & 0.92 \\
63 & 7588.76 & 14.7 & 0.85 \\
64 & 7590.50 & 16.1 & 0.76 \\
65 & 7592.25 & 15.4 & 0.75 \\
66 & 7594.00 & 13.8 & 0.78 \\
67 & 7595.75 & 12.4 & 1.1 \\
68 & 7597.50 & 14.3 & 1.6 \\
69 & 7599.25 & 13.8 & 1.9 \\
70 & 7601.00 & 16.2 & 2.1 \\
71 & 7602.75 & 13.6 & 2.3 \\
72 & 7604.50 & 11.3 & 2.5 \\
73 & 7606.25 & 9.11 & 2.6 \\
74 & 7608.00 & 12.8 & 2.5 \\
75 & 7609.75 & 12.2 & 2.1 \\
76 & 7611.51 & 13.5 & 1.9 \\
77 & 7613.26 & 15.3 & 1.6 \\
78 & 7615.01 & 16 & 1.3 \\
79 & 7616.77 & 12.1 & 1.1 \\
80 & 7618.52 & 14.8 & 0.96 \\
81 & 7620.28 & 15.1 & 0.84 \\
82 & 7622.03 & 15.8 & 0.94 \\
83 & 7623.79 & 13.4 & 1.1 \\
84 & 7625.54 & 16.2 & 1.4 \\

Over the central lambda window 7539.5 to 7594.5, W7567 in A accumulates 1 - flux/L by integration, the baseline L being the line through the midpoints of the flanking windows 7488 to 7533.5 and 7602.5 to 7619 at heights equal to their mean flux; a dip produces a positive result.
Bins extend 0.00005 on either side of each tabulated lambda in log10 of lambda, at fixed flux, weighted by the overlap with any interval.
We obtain -4.7 A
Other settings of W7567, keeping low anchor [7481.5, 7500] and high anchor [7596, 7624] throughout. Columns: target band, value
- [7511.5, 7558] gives -0.7 A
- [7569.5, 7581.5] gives -0.7 A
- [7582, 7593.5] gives -1.0 A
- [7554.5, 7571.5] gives -0.7 A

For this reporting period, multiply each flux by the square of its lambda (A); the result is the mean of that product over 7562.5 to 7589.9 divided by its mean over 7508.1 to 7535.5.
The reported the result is 1.02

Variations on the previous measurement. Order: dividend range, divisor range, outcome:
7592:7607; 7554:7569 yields 0.90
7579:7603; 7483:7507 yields 0.99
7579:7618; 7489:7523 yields 0.97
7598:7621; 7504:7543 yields 0.93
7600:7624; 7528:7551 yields 0.92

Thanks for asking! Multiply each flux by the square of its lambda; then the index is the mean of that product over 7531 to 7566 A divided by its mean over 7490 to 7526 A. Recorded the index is 1.0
